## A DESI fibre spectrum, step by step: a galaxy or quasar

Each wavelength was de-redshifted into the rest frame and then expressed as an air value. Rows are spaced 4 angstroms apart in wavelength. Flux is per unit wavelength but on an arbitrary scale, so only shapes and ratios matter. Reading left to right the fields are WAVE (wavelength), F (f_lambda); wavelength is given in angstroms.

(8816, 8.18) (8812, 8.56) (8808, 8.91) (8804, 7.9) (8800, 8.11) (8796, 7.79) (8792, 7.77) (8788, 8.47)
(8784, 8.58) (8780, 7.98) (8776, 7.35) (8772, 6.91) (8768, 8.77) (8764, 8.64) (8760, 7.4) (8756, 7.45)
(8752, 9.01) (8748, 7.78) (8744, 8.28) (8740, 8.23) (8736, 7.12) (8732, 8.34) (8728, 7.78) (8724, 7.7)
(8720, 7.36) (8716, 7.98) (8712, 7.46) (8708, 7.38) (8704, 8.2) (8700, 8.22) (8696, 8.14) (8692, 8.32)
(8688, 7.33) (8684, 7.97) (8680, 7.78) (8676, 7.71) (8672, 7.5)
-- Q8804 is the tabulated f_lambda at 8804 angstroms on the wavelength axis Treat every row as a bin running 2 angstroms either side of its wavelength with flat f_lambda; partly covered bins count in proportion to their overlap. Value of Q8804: 7.9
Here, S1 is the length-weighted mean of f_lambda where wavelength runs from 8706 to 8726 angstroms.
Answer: 7.58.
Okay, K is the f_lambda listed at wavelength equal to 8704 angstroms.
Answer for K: 8.2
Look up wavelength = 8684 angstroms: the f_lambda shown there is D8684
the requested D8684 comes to 7.97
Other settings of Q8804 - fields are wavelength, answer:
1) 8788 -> 8.47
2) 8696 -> 8.14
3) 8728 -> 7.78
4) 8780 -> 7.98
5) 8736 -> 7.12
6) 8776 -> 7.35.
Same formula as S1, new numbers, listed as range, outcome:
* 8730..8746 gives 7.99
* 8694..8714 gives 7.88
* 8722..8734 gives 7.94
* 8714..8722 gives 7.67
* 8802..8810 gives 8.41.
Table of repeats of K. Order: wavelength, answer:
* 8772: 6.91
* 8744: 8.28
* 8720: 7.36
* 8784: 8.58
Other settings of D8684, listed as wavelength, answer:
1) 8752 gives 9.01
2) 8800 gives 8.11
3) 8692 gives 8.32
